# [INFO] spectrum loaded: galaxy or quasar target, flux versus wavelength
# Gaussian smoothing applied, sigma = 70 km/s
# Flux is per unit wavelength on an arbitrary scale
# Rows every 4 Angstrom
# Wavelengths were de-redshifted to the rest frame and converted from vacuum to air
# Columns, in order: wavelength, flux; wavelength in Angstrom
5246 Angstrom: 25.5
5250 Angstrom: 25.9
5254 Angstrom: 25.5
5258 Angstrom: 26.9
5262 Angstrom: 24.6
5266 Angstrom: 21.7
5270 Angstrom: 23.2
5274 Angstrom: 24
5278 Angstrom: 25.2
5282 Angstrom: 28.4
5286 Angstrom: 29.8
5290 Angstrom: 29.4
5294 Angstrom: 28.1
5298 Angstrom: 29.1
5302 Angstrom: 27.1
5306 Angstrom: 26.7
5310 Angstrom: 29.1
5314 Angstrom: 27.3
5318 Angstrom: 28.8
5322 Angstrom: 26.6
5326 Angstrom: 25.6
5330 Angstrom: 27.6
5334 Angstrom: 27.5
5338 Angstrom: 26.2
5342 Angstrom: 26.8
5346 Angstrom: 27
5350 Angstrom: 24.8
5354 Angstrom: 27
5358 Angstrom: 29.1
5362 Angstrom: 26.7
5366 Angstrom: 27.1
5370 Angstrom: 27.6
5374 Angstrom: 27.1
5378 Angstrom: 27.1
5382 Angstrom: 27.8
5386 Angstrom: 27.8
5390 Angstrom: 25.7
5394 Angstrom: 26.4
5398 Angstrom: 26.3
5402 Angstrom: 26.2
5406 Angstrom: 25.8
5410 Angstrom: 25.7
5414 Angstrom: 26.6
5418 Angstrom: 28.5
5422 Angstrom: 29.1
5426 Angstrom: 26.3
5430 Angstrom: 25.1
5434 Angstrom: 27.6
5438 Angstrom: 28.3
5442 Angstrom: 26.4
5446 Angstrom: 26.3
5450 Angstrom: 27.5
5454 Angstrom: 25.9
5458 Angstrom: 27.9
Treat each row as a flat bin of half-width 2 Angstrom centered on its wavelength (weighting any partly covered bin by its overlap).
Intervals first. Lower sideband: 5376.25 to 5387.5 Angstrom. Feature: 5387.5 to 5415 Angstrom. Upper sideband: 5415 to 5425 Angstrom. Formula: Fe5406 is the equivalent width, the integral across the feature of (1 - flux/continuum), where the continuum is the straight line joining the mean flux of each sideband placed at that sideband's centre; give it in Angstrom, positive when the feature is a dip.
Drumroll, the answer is 1.81 Angstrom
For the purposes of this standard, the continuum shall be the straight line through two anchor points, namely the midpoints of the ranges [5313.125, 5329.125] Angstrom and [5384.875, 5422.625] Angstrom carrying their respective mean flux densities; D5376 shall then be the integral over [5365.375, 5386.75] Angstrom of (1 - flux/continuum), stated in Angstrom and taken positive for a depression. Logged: -0.46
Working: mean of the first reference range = 27.1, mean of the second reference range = 26.7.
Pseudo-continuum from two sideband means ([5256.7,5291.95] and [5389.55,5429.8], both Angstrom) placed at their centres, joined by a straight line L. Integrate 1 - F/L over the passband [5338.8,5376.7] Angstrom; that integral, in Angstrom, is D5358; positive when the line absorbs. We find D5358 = -0.94 Angstrom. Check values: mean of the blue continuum 25.9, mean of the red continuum 26.6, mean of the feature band 27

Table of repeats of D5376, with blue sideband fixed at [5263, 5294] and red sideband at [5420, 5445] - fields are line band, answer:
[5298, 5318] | -1.2 Angstrom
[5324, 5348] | -0.3 Angstrom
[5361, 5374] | -0.2 Angstrom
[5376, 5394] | -0.2 Angstrom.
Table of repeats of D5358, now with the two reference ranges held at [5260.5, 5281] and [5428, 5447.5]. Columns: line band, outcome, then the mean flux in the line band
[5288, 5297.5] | -1.8 Angstrom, 28.8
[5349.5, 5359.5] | -0.7 Angstrom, 27.2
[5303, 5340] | -3.7 Angstrom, 27.3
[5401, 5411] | 0.1 Angstrom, 25.9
